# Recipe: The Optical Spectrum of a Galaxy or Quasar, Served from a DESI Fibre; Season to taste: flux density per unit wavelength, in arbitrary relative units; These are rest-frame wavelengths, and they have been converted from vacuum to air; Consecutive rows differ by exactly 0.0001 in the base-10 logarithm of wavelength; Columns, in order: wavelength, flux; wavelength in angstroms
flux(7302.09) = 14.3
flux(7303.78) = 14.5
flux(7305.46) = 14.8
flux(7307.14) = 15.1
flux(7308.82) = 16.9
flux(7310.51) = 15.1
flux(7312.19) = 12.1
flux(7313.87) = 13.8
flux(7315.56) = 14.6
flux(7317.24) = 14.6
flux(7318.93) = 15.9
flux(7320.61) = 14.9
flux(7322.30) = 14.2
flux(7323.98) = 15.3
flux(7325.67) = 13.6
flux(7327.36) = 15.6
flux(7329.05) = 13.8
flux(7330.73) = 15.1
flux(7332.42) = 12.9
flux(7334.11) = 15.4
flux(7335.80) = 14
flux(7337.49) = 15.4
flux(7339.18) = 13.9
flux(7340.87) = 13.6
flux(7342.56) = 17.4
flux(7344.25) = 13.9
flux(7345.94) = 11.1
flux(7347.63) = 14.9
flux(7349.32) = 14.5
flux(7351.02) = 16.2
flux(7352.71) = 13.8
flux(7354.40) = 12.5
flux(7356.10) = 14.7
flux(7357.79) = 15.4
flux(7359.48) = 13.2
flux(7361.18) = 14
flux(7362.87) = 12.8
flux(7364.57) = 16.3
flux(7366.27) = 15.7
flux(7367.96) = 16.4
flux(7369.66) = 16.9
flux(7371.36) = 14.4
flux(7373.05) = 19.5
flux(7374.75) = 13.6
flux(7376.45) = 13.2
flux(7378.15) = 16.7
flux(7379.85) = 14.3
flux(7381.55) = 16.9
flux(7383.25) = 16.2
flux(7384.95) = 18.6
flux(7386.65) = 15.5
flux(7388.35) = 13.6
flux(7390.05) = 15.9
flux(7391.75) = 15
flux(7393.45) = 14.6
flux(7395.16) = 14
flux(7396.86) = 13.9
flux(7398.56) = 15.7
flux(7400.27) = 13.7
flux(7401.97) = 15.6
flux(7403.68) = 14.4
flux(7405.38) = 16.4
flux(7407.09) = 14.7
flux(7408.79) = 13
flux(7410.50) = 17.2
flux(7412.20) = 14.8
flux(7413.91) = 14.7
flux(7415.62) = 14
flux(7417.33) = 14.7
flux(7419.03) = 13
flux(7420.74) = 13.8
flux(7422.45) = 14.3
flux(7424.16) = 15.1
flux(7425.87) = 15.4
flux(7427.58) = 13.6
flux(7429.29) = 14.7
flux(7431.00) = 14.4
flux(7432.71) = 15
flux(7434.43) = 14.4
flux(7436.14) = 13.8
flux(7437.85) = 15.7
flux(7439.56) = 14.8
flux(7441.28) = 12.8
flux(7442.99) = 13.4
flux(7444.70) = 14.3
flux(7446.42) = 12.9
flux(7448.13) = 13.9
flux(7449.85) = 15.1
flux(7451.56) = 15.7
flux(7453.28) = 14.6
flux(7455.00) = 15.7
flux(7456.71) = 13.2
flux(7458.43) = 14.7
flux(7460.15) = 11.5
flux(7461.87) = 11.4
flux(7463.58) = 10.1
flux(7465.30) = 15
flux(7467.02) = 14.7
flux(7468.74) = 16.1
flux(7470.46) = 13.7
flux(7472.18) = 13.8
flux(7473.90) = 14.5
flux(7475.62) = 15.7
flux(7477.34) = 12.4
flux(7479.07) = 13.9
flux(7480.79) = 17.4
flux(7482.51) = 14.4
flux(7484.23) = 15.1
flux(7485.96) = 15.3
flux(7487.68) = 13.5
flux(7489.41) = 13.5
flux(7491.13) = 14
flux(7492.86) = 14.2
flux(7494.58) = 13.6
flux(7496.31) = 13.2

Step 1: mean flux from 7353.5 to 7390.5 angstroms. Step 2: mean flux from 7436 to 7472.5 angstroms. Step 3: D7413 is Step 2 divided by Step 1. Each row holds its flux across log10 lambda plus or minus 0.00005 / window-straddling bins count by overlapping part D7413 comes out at 0.9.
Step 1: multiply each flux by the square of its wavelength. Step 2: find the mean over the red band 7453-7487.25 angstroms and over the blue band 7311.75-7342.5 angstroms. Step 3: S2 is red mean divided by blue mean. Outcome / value 1.0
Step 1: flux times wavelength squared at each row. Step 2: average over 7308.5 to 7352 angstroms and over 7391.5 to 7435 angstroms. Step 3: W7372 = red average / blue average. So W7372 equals 1.03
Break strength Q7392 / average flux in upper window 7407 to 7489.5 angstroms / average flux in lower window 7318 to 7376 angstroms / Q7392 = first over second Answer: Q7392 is 1.0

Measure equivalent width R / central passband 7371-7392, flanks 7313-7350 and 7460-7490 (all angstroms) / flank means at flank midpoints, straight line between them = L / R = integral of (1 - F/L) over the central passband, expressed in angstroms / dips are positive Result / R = -2.0 angstroms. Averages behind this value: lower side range 14.5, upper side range 14.1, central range 15.7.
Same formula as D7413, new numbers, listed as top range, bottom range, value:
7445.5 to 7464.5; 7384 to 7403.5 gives 0.90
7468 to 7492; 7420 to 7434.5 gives 1.00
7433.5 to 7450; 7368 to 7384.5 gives 0.89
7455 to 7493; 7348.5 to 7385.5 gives 0.92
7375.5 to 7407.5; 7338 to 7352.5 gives 1.05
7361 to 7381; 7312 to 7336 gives 1.06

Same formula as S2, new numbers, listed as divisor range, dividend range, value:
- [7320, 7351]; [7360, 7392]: 1.09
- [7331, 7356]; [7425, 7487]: 1.03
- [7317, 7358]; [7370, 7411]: 1.07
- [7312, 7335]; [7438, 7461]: 1.01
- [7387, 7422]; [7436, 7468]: 0.96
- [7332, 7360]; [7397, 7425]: 1.04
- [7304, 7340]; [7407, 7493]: 1.01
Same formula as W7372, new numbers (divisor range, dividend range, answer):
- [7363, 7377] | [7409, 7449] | 0.93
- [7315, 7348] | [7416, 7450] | 1.01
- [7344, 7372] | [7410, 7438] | 1.02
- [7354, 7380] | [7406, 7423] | 0.97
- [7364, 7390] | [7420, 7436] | 0.93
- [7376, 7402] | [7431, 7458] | 0.96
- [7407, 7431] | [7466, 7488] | 1.03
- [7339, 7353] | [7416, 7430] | 1.01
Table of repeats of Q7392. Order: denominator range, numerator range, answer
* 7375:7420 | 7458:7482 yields 0.93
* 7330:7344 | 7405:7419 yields 1.01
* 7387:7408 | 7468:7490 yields 0.98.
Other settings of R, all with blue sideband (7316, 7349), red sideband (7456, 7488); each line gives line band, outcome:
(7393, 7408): -0.5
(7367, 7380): -1.2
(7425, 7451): -0.3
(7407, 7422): -0.2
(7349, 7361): 0.1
